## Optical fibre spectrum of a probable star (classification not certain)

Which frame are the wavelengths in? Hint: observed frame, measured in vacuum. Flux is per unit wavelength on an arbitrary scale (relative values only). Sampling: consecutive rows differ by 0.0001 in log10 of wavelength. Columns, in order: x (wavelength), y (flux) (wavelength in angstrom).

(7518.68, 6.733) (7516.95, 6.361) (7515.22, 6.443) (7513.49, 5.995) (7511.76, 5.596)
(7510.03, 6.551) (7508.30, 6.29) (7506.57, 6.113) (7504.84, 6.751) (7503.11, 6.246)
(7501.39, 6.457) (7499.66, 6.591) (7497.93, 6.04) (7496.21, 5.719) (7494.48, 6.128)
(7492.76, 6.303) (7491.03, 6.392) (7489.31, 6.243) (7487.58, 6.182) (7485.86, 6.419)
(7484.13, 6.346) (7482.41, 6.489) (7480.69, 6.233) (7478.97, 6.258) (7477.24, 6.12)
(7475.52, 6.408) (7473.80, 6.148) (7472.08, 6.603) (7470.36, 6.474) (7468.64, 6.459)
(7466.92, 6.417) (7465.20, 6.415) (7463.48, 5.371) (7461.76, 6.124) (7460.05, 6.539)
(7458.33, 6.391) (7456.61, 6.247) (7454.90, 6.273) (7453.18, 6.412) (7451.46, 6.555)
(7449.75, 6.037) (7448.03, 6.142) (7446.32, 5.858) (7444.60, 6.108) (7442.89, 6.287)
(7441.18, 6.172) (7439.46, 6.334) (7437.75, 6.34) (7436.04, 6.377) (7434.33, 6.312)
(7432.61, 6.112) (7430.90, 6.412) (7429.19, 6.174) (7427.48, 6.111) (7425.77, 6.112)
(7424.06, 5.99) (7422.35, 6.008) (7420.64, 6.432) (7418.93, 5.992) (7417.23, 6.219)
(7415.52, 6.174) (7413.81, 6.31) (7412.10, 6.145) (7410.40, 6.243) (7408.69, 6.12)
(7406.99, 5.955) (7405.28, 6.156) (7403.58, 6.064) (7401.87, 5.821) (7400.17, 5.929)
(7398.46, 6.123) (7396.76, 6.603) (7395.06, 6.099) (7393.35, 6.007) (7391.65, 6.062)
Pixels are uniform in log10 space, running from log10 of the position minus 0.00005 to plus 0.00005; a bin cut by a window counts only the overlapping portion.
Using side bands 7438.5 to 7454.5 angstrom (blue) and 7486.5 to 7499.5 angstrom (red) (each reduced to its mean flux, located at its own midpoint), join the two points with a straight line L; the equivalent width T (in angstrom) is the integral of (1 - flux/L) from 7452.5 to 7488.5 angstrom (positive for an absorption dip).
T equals -0.6 angstrom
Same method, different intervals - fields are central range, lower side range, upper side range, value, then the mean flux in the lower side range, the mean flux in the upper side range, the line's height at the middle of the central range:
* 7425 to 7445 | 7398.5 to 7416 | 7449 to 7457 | 0.0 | 6.09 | 6.32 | 6.23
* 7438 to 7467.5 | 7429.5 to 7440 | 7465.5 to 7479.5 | 0.5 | 6.31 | 6.36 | 6.33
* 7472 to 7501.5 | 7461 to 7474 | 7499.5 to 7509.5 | 0.3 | 6.26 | 6.4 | 6.33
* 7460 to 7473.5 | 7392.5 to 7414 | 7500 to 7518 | -0.1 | 6.11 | 6.29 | 6.22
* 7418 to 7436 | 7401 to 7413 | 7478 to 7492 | -0.1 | 6.07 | 6.31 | 6.14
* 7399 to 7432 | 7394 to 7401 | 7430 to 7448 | 0.4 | 6.18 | 6.23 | 6.2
